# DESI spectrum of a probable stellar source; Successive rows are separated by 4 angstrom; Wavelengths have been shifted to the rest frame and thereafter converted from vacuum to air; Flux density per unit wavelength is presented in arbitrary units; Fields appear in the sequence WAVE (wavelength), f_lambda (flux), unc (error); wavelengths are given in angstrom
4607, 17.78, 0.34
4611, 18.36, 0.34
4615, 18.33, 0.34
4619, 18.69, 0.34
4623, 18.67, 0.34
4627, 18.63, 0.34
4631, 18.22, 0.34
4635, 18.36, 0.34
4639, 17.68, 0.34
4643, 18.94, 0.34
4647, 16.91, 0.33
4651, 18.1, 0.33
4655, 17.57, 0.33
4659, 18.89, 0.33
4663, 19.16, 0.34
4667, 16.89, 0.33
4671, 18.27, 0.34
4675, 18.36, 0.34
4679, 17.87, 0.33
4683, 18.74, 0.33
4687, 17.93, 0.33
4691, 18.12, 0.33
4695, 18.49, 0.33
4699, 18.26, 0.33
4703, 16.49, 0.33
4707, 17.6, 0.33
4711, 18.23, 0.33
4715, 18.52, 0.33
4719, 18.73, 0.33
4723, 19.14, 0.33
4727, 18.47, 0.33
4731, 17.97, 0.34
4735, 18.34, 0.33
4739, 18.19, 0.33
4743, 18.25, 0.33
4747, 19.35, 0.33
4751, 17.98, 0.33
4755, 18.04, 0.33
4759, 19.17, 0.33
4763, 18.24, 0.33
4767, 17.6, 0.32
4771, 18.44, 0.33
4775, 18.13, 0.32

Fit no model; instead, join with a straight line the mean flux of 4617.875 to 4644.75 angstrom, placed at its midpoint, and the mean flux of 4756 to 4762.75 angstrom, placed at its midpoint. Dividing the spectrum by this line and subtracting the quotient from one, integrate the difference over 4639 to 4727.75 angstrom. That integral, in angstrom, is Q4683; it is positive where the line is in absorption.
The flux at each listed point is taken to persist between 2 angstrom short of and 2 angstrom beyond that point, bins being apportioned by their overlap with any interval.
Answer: 2.01 angstrom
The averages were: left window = 18.4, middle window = 18.2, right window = 18.8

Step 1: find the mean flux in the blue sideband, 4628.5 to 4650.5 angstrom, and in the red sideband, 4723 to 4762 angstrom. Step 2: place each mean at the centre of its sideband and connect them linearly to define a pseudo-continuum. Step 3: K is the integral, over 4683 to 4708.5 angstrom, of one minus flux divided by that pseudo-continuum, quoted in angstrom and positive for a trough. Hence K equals 0.5 angstrom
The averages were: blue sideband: 18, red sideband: 18.5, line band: 17.9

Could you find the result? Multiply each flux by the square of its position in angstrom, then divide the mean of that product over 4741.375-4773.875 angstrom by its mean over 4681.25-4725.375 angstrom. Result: 1.0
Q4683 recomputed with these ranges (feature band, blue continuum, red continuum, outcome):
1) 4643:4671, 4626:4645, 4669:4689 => 0.4 angstrom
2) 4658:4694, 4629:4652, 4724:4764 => -0.1 angstrom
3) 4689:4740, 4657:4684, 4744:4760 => 0.7 angstrom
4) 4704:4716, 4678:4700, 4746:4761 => 0.3 angstrom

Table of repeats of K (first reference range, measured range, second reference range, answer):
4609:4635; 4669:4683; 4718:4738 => 0.18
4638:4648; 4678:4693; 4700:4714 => -0.41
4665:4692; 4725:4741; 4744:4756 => 0.11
